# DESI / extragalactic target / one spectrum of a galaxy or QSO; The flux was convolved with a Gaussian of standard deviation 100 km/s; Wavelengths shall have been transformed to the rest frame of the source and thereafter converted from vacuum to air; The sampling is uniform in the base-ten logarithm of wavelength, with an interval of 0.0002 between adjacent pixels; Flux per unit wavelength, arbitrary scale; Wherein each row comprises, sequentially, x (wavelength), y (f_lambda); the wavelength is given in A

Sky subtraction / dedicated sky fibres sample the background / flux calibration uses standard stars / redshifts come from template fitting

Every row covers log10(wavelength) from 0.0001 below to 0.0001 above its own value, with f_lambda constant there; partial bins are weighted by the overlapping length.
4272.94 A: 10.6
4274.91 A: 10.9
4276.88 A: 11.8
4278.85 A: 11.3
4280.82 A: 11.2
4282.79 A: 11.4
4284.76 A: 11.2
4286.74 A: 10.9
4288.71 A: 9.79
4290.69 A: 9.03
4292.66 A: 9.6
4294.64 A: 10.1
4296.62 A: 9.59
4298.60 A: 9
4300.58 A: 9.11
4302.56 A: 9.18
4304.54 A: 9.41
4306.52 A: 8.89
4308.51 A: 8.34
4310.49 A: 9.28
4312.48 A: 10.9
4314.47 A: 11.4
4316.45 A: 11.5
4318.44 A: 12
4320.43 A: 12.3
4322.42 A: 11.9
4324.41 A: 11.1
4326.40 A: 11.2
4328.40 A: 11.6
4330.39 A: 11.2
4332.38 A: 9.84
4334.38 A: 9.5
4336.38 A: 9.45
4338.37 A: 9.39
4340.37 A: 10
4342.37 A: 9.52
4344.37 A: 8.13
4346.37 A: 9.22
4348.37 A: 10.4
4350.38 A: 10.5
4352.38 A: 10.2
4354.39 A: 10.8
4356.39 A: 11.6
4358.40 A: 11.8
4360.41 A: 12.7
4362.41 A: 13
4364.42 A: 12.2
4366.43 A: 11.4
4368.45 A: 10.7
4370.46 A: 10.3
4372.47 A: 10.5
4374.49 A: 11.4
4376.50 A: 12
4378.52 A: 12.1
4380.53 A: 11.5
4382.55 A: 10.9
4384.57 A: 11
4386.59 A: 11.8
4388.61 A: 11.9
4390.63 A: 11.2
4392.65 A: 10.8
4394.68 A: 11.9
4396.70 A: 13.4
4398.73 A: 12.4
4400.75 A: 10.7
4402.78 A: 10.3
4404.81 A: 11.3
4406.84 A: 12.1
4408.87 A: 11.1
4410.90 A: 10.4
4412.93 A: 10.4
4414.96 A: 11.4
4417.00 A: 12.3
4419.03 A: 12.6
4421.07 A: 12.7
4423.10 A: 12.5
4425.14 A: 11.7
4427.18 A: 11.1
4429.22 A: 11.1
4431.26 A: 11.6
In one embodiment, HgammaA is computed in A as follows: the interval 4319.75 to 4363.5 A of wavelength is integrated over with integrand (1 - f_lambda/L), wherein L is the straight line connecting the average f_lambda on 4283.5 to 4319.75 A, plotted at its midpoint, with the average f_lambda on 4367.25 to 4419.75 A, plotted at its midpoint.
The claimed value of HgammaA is -0.38 A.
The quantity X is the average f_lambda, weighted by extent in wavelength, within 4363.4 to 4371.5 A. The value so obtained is 11.1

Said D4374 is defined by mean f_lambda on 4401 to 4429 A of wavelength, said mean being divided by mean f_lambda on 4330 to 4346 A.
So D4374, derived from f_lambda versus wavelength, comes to 1.20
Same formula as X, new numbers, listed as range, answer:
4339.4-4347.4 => 9.22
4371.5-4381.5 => 11.5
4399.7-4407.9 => 11.1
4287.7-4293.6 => 9.49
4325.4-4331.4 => 11.3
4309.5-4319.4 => 11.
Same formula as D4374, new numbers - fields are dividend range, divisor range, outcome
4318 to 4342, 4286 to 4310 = 1.14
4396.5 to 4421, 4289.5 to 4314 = 1.22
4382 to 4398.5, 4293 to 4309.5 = 1.27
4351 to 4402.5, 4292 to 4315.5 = 1.20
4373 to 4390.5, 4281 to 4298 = 1.13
